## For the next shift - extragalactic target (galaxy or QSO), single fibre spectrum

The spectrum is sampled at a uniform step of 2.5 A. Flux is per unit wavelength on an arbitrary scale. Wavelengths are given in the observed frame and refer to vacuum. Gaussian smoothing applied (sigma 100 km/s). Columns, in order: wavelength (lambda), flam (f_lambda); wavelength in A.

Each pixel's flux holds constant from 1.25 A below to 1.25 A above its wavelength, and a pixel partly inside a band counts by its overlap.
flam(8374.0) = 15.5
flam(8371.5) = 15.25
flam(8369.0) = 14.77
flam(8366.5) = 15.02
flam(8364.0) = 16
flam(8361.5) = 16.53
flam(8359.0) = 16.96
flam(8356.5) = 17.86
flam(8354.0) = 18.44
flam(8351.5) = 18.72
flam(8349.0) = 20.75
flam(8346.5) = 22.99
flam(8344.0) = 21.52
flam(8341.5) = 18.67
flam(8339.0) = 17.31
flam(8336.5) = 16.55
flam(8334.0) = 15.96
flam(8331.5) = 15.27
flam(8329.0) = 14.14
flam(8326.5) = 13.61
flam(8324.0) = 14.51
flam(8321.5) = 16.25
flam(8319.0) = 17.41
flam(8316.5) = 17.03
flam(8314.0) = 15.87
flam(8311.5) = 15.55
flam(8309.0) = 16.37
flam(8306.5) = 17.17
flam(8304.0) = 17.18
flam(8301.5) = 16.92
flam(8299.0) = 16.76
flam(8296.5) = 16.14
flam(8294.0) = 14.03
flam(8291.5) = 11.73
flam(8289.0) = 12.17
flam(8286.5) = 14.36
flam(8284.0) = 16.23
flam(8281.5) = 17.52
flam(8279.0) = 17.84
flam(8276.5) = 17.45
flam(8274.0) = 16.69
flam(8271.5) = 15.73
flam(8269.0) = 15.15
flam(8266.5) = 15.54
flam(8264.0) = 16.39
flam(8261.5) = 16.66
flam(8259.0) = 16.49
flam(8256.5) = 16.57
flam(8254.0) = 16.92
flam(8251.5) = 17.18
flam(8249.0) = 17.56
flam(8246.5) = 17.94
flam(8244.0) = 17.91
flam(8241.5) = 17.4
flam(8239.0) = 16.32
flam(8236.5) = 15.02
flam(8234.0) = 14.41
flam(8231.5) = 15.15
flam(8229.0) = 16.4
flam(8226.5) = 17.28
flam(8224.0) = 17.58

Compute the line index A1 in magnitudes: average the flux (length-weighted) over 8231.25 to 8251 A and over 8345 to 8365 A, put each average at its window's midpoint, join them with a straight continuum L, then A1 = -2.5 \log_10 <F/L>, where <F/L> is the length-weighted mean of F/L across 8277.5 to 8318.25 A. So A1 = 0.113 mag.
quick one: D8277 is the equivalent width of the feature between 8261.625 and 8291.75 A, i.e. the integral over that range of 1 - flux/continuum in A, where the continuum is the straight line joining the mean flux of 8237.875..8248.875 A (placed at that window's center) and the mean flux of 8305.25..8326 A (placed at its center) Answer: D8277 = 2.0 A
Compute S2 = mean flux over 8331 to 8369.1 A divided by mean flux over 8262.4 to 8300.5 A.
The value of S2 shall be 1.14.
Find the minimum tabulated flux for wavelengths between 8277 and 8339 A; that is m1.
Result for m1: 11.73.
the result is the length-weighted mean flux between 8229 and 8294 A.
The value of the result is 16.1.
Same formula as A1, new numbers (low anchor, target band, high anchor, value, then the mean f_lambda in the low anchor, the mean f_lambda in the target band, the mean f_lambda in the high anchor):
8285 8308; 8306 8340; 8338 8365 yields 0.06 mag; 15.2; 15.9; 18.7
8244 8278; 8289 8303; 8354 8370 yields 0.12 mag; 16.7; 14.9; 16.4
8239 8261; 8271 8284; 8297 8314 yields -0.01 mag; 17.2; 17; 16.6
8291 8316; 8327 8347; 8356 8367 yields -0.08 mag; 15.9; 17.4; 16.5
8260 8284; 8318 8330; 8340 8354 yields 0.25 mag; 16.5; 15.2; 20.3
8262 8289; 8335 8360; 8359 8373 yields -0.20 mag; 16.1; 19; 15.6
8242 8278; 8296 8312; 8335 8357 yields 0.08 mag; 16.7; 16.7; 19.2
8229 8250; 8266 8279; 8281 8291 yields -0.08 mag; 16.4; 16.3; 14.6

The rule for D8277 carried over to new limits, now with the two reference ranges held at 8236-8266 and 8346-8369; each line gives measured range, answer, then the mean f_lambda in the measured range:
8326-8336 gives 1.5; 15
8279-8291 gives 1.4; 15.1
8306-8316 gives 0.7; 16.2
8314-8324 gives 0.6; 16.5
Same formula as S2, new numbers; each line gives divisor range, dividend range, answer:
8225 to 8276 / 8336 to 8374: 1.08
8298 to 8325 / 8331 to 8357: 1.13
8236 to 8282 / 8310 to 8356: 1.03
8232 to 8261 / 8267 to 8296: 0.92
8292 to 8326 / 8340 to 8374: 1.11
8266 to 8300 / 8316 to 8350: 1.11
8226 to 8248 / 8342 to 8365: 1.15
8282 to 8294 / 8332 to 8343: 1.23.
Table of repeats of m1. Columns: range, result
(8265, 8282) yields 15.15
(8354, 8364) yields 16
